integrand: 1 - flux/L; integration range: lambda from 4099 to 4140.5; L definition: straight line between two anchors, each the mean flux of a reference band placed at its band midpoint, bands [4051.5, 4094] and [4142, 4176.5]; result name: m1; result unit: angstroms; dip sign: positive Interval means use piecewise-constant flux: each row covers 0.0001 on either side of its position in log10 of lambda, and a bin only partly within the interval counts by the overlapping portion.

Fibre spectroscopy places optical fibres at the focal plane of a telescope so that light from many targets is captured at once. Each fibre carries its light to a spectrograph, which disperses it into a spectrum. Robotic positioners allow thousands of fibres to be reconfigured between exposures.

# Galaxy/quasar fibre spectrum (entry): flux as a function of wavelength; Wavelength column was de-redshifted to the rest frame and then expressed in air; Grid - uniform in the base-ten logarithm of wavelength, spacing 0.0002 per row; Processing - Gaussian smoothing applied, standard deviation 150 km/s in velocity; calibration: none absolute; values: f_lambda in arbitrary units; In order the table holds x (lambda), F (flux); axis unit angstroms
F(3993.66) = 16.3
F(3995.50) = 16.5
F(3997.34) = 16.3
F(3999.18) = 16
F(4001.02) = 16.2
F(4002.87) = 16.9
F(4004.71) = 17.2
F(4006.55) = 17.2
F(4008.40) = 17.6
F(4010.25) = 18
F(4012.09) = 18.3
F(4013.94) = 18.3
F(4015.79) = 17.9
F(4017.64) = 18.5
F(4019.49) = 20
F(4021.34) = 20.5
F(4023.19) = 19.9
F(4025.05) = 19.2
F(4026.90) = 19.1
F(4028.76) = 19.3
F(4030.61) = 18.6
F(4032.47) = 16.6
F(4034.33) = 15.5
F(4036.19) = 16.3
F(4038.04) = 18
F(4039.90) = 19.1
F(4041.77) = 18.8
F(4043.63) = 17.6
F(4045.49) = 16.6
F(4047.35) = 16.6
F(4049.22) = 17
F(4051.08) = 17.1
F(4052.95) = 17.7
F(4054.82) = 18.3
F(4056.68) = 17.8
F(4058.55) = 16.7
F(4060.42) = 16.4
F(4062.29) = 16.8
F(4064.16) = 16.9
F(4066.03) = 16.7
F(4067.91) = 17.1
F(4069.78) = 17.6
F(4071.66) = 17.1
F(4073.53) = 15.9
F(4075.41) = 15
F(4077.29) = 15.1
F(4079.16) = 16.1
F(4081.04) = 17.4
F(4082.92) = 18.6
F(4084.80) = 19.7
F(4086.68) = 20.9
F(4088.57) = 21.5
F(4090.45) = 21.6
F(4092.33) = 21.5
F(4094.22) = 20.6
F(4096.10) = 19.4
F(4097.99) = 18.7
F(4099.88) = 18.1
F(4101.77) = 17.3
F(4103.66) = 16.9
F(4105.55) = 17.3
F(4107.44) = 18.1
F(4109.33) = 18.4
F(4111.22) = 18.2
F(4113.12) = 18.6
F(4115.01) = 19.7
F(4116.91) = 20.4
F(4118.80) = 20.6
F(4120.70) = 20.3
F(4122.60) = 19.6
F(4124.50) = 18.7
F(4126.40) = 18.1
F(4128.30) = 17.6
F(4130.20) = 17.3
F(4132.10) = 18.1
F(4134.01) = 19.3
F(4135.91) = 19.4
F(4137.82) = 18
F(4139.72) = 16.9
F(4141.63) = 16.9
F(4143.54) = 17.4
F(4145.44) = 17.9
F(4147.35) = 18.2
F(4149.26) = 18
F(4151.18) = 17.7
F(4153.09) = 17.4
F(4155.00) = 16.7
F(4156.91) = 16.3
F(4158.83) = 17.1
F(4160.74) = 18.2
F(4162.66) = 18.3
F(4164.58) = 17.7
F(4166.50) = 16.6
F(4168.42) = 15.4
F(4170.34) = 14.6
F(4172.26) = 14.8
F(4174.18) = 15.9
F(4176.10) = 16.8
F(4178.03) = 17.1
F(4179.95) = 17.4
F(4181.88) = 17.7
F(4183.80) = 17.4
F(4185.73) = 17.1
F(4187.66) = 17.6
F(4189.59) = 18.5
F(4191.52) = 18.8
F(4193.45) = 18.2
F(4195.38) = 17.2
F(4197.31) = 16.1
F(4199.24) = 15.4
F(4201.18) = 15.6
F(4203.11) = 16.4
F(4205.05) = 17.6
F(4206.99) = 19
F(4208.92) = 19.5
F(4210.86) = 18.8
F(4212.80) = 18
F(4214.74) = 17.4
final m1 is -2.71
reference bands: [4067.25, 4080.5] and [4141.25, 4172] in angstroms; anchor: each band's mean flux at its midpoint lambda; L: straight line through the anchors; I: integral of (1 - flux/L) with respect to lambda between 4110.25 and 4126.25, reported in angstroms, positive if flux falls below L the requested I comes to -2.6 angstroms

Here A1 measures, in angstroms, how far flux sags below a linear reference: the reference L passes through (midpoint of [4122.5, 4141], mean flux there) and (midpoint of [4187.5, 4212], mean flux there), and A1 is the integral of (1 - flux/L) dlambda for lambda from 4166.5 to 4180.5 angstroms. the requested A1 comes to 1.44 angstroms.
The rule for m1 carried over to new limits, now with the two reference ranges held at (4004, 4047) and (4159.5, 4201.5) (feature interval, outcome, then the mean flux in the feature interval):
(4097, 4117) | -0.8 angstroms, 18.2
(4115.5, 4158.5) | -2.3 angstroms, 18.2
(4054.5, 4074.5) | 1.0 angstroms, 17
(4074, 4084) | 0.7 angstroms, 16.5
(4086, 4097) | -2.0 angstroms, 20.9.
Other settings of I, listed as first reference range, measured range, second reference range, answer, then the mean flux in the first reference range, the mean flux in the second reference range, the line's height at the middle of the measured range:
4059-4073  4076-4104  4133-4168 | -2.9 angstroms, 16.9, 17.6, 17.1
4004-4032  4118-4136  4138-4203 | -1.4 angstroms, 18.6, 17.1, 17.5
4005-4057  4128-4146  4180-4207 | -0.4 angstroms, 18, 17.3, 17.5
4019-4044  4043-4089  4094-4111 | 2.5 angstroms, 18.5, 18.2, 18.3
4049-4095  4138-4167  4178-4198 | 0.4 angstroms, 17.9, 17.6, 17.7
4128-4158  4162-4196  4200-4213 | 1.3 angstroms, 17.7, 17.8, 17.8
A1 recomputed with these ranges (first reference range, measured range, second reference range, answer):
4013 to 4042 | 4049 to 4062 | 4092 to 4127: 0.9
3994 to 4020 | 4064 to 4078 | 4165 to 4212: 0.7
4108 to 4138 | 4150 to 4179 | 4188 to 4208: 2.1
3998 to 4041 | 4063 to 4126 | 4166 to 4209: -3.4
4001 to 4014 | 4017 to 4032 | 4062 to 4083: -1.8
